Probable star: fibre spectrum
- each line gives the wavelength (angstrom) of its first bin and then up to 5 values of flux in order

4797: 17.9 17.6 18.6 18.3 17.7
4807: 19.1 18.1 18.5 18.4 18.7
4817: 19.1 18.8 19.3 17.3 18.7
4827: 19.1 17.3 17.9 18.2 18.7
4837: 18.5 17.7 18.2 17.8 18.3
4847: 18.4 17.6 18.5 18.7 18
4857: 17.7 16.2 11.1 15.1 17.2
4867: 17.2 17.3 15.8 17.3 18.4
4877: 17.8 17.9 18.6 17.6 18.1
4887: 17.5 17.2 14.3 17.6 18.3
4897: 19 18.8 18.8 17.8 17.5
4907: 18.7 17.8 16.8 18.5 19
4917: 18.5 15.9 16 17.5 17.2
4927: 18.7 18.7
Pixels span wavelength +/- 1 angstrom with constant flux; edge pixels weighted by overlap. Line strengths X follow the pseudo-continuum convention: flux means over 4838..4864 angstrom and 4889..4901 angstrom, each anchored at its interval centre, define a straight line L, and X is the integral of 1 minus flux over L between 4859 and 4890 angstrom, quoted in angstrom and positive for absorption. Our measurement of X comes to 0.9 angstrom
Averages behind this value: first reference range 17.2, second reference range 17.7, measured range 16.9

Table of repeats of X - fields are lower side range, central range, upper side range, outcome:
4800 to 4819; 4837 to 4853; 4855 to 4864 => -1.8 angstrom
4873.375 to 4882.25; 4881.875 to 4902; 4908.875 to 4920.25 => 0.2 angstrom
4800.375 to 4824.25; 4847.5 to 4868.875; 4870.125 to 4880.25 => 1.2 angstrom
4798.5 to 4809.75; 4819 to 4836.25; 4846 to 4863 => -0.7 angstrom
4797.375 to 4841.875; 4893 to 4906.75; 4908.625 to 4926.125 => -0.6 angstrom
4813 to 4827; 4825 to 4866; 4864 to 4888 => 1.4 angstrom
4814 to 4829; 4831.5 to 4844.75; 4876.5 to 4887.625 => 0.2 angstrom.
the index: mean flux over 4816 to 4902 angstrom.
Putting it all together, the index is 17.7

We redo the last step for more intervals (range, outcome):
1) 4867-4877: 17.3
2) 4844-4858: 18.2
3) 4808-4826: 18.5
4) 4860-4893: 16.8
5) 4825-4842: 18.2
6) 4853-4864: 15.9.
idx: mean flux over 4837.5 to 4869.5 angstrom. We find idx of 17.2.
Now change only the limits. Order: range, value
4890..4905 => 17.8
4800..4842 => 18.4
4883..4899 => 17.5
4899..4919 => 18.1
